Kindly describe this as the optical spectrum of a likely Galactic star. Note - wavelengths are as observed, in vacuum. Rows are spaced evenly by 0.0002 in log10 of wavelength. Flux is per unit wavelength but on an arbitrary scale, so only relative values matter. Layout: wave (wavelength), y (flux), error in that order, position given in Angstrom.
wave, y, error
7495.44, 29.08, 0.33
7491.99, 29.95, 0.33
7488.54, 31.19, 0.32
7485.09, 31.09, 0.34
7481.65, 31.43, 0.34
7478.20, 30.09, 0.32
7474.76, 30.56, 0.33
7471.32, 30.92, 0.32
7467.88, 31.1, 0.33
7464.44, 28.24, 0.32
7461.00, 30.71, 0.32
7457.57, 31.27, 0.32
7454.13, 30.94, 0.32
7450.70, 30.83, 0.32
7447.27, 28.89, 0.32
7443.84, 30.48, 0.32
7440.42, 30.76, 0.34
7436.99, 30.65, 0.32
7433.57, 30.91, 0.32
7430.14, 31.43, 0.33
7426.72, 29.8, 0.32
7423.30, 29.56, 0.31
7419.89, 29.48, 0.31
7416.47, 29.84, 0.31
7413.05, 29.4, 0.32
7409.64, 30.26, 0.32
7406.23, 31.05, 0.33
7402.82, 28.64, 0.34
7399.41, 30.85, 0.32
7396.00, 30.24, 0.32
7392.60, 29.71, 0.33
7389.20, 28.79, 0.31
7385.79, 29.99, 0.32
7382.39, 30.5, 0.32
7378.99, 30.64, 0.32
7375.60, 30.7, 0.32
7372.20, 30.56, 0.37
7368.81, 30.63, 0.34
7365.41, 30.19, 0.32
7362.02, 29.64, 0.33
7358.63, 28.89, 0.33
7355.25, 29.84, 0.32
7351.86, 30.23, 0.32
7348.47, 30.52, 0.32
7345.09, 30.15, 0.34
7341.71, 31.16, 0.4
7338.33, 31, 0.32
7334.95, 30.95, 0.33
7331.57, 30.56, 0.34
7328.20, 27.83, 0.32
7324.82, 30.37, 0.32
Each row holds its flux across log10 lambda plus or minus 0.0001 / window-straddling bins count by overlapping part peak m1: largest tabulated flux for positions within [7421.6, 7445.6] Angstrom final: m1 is 31.43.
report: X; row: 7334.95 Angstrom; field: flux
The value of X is 30.95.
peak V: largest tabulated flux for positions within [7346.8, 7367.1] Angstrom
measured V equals 30.52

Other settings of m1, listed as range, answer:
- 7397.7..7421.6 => 31.05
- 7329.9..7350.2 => 31.16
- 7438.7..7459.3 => 31.27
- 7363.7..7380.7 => 30.7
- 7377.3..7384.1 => 30.64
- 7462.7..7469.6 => 31.1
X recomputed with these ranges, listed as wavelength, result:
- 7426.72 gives 29.8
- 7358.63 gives 28.89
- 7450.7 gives 30.83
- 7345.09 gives 30.15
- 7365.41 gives 30.19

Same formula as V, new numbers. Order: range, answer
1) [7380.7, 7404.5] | 30.85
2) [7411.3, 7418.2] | 29.84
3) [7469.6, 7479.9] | 30.92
